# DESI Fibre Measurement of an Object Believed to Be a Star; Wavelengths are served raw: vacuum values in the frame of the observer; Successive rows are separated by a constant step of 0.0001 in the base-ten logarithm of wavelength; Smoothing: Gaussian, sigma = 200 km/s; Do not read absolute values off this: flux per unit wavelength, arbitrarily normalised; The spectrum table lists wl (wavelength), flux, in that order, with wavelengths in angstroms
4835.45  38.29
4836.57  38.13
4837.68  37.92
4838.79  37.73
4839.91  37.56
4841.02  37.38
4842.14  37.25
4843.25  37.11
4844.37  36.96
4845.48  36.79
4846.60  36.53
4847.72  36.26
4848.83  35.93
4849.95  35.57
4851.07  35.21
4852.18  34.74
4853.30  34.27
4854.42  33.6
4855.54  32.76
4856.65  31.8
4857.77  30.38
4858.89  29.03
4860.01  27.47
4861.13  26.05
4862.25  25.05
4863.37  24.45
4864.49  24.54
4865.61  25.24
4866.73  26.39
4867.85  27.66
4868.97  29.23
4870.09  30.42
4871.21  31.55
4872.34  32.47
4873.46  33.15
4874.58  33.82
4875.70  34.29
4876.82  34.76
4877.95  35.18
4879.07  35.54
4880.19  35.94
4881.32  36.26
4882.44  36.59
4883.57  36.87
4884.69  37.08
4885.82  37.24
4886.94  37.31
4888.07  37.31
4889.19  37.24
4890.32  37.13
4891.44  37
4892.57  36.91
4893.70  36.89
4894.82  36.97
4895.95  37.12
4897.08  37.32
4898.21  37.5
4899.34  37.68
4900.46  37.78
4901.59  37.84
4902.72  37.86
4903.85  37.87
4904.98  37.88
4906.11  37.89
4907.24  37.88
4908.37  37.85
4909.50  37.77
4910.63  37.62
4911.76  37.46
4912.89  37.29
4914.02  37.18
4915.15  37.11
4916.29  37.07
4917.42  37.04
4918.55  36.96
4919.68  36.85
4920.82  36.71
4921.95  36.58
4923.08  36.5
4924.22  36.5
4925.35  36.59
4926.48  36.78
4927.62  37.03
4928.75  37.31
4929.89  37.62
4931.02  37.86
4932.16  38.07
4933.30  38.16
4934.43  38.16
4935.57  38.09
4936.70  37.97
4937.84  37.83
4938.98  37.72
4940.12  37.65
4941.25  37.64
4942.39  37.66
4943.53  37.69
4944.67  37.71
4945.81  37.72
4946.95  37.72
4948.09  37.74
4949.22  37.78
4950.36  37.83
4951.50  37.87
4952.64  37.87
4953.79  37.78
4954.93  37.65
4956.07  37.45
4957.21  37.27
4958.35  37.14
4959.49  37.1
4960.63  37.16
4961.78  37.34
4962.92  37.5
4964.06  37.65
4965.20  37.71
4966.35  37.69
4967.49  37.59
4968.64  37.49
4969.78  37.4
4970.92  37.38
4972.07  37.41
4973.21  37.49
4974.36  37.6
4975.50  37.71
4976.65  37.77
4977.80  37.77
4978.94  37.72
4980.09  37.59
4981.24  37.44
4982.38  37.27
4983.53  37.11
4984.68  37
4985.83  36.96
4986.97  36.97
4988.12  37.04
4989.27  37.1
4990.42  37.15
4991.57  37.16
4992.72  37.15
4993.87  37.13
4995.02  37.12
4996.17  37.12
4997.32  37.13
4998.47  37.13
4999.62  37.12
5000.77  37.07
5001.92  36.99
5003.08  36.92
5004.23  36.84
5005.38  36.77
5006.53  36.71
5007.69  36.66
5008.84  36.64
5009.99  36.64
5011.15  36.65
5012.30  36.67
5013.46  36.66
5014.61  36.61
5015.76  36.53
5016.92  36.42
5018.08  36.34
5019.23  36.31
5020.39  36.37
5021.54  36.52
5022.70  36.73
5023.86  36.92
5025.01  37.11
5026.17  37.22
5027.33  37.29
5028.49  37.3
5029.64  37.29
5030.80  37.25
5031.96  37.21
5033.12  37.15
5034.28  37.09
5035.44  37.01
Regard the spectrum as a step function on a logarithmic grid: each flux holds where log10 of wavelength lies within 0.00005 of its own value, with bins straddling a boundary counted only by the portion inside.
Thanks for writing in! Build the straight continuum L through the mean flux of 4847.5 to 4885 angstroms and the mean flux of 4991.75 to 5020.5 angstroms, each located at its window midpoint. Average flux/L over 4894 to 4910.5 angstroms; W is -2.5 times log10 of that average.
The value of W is -0.14 mag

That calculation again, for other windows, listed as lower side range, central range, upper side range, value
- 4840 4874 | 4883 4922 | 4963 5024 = -0.11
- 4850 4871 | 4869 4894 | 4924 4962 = -0.12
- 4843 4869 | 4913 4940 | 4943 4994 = -0.06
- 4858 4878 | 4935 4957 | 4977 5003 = -0.10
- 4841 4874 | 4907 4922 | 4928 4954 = -0.04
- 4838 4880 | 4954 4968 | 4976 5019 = -0.05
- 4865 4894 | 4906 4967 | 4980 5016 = -0.06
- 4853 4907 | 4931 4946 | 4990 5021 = -0.08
